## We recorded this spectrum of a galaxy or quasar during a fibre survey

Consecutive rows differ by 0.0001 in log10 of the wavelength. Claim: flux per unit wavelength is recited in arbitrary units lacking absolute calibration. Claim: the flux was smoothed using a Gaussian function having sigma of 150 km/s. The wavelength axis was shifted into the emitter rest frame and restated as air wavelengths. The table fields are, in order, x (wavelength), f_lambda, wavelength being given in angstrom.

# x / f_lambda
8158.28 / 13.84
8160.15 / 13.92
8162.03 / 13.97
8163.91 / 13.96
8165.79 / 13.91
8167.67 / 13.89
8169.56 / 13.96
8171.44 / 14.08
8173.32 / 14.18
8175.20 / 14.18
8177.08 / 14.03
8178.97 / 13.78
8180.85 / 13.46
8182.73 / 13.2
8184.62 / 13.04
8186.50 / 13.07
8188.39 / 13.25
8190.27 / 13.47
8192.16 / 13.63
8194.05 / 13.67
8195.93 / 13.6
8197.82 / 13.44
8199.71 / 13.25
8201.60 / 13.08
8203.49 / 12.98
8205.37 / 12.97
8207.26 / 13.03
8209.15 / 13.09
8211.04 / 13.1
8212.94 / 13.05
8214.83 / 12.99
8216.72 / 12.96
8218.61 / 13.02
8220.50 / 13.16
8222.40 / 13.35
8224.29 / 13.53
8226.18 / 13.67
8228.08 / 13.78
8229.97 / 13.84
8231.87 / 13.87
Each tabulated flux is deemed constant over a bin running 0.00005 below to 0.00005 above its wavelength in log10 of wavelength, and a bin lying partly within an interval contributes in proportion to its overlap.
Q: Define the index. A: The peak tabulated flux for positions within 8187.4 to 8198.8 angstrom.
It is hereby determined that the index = 13.67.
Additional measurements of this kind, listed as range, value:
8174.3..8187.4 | 14.18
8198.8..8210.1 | 13.25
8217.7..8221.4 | 13.16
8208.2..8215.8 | 13.1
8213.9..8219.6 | 13.02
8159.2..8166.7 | 13.97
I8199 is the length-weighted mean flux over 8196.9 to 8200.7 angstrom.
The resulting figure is 13.3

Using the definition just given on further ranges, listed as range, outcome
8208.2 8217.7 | 13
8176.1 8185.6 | 13.5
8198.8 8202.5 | 13.2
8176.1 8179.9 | 13.9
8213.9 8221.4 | 13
